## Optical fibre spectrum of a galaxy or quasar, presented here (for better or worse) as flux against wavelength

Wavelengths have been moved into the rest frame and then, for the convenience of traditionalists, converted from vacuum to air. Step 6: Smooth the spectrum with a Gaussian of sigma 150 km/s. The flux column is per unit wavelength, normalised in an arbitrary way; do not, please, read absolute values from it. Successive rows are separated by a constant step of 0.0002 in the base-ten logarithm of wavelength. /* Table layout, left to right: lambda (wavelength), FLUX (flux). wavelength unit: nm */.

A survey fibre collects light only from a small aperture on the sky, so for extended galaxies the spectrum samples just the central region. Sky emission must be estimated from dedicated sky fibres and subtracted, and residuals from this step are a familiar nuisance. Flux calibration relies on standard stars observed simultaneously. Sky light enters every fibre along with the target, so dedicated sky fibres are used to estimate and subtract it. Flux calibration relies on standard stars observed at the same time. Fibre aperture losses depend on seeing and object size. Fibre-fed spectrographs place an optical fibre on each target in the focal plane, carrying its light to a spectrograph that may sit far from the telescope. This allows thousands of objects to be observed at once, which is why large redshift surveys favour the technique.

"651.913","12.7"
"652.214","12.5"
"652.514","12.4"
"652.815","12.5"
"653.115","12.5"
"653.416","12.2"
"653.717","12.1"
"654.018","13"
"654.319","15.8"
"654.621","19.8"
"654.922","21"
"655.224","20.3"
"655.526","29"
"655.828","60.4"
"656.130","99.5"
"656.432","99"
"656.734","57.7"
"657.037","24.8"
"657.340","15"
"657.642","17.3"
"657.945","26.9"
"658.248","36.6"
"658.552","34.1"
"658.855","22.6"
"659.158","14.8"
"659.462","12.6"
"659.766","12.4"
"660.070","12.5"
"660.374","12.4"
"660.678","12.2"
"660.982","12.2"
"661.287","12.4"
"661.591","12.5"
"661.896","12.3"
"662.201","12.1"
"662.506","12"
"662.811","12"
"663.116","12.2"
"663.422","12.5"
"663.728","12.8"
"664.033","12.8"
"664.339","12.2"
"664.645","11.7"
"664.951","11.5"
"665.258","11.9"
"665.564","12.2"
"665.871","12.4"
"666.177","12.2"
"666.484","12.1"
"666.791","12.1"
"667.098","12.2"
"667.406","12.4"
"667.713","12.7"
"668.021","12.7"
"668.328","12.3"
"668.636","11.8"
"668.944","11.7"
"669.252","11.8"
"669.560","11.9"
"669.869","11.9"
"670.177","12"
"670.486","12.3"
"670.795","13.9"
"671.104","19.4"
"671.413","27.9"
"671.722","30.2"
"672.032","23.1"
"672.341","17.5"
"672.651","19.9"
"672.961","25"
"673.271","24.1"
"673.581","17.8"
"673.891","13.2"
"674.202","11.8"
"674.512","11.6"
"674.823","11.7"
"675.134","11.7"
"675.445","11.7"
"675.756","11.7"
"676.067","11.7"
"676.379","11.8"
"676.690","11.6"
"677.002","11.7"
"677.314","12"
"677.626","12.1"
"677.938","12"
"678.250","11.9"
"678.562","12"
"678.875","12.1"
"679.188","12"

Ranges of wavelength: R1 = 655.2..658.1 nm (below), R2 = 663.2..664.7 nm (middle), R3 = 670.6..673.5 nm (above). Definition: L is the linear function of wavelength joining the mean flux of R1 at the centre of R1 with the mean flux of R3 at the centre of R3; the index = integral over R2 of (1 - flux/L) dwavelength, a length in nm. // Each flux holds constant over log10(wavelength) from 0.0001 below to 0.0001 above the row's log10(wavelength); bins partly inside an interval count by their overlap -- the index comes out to 0.96 nm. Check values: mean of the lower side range 46.1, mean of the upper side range 22.1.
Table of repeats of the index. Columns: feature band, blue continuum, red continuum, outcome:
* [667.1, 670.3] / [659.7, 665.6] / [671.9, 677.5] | 0.342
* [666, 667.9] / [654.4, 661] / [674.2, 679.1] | 0.814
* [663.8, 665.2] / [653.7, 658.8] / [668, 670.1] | 0.573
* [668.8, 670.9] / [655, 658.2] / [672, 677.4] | 0.968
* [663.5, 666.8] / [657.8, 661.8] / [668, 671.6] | 0.786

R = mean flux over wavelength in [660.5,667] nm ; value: 12.2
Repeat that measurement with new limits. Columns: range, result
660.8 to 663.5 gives 12.2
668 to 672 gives 15.7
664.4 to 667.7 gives 12.1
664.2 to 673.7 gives 15.3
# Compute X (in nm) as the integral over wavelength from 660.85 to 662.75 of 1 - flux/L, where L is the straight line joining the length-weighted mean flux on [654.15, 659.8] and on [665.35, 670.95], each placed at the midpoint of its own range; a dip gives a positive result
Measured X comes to 0.95 nm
